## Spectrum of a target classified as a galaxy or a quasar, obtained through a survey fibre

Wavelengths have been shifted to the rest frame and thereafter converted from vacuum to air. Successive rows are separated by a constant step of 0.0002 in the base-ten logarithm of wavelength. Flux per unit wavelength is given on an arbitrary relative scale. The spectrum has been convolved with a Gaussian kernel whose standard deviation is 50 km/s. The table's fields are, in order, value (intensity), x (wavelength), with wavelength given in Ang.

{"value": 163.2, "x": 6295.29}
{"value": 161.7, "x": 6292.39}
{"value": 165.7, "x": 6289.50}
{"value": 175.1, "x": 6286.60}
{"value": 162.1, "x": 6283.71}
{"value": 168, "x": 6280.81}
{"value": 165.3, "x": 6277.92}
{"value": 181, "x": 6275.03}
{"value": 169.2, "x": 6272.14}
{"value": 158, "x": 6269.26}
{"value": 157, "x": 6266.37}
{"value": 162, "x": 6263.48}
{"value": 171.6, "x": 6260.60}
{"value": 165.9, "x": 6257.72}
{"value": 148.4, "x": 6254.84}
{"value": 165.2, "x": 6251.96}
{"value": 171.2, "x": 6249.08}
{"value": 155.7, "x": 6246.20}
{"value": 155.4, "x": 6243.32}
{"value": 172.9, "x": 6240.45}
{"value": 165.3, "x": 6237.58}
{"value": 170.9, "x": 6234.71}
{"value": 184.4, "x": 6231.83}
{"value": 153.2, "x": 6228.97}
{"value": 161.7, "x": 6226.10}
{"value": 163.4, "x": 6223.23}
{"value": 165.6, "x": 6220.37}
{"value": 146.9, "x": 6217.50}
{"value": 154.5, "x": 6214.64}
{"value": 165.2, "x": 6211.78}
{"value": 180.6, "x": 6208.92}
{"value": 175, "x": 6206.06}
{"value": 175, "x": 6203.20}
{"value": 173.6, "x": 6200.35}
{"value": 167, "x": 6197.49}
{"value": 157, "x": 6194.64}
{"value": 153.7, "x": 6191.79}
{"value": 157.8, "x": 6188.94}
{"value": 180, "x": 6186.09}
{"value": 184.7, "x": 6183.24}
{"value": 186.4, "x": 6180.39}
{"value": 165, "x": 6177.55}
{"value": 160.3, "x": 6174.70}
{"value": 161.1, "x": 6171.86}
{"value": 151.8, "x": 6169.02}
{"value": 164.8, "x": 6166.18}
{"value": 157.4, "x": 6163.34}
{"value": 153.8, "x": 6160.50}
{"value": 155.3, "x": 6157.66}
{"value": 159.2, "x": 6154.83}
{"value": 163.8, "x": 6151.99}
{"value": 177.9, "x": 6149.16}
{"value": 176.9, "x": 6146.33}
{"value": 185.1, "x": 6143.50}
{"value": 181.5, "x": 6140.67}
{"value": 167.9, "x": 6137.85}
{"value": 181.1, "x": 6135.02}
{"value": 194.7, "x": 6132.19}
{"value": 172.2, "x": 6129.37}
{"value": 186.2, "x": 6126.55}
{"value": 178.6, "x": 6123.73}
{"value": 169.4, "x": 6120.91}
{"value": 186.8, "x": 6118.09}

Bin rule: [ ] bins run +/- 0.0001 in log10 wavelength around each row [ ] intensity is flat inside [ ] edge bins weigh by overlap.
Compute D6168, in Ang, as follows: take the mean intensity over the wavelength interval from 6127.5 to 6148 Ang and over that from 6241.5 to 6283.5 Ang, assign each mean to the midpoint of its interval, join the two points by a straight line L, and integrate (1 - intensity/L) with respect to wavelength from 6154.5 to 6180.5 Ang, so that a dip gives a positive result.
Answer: 2.3 Ang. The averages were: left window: 180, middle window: 160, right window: 164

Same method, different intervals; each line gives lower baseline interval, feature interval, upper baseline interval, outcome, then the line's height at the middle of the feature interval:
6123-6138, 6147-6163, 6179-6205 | 1.32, 177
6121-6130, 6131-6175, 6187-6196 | 0.37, 170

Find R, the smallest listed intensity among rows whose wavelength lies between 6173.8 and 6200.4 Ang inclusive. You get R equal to 153.7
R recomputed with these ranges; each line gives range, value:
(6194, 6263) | 146.9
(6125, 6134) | 172.2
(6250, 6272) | 148.4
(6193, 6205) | 157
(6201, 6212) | 165.2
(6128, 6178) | 151.8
